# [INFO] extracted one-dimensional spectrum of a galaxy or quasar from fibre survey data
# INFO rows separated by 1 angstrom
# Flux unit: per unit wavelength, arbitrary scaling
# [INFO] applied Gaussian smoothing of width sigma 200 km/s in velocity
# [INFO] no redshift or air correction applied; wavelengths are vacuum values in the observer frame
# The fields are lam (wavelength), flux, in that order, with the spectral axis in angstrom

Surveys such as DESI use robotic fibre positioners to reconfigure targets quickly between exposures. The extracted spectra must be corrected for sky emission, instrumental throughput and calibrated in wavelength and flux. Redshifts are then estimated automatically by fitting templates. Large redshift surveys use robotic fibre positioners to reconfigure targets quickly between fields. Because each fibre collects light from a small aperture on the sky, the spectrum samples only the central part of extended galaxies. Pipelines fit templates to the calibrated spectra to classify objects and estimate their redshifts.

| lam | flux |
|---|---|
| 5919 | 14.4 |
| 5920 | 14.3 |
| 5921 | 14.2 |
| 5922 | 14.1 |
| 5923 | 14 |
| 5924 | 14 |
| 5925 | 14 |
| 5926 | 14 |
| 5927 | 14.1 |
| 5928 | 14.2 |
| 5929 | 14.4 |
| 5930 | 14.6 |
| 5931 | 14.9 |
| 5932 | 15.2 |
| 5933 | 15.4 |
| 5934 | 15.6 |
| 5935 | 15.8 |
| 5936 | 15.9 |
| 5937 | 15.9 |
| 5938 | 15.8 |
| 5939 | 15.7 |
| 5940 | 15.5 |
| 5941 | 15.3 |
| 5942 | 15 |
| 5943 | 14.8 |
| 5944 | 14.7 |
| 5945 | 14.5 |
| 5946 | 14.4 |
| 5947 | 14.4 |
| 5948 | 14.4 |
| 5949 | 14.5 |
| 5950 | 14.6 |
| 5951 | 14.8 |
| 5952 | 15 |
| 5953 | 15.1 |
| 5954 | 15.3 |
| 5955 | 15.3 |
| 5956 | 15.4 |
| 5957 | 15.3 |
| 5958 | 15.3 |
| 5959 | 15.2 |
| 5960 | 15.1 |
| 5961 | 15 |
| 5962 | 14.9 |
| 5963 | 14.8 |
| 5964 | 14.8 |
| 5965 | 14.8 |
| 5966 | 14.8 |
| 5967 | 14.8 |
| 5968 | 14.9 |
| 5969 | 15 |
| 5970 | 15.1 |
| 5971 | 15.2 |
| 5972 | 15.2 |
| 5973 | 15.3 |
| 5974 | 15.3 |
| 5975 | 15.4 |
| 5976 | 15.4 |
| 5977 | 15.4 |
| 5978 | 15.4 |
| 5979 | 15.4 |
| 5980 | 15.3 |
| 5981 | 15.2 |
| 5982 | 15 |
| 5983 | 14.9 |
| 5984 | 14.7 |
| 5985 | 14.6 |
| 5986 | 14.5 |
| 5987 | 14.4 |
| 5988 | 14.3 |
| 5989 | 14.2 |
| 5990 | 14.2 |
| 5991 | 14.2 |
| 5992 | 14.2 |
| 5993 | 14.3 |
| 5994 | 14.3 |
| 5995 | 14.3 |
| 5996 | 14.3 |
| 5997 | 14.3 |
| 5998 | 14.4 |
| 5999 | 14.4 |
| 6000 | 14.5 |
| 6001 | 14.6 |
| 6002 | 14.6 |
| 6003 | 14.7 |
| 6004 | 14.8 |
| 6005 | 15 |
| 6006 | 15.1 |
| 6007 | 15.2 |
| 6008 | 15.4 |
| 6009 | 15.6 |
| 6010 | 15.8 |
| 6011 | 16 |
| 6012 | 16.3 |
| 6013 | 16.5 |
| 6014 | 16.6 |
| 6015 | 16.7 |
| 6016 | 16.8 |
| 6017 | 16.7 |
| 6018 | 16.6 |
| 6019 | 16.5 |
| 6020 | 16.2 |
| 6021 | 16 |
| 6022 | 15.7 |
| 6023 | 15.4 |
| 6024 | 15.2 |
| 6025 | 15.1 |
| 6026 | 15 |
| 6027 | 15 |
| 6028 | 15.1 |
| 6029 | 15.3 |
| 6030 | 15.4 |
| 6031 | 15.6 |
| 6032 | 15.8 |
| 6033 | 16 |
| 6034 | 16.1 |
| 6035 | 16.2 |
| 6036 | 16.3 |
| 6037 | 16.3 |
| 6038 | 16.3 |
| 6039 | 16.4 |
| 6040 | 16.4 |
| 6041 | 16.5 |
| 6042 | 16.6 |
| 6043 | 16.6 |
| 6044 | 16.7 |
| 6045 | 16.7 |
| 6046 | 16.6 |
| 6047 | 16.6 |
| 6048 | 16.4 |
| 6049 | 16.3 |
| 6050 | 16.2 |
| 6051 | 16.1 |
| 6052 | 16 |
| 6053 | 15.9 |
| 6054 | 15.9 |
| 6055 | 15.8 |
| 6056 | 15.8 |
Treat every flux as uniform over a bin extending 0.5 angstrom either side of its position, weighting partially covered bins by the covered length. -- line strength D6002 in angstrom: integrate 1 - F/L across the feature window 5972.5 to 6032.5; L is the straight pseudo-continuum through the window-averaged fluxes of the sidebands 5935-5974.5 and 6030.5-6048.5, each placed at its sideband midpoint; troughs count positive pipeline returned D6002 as 2.2 angstrom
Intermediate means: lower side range 15.1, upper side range 16.3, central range 15.2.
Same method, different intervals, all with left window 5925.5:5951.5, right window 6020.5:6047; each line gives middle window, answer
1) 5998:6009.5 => 0.55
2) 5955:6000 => 1.47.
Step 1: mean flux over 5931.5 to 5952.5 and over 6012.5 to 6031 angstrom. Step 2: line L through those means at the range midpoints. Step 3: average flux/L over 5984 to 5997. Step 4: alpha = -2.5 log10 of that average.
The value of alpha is 0.090 mag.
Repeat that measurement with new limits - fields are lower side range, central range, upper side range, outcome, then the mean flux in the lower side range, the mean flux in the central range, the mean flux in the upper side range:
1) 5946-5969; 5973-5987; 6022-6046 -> 0.01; 14.9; 15.1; 15.9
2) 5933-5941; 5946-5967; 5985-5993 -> 0.02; 15.7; 14.9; 14.3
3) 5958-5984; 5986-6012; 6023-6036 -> 0.04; 15.1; 14.7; 15.5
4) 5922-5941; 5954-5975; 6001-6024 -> 0.01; 14.9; 15.1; 15.8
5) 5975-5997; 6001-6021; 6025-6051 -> -0.03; 14.7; 15.8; 16.1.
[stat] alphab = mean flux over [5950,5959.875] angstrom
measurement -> 15.2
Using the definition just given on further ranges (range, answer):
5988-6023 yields 15.3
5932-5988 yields 15.1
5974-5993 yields 14.8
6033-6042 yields 16.3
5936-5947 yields 15.2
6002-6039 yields 15.8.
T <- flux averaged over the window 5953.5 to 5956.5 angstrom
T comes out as 15.3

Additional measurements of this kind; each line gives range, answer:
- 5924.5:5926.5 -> 14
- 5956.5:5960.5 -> 15.2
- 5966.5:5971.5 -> 15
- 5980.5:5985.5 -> 14.9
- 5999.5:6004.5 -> 14.6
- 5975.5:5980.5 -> 15.4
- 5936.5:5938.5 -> 15.9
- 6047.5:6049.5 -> 16.4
